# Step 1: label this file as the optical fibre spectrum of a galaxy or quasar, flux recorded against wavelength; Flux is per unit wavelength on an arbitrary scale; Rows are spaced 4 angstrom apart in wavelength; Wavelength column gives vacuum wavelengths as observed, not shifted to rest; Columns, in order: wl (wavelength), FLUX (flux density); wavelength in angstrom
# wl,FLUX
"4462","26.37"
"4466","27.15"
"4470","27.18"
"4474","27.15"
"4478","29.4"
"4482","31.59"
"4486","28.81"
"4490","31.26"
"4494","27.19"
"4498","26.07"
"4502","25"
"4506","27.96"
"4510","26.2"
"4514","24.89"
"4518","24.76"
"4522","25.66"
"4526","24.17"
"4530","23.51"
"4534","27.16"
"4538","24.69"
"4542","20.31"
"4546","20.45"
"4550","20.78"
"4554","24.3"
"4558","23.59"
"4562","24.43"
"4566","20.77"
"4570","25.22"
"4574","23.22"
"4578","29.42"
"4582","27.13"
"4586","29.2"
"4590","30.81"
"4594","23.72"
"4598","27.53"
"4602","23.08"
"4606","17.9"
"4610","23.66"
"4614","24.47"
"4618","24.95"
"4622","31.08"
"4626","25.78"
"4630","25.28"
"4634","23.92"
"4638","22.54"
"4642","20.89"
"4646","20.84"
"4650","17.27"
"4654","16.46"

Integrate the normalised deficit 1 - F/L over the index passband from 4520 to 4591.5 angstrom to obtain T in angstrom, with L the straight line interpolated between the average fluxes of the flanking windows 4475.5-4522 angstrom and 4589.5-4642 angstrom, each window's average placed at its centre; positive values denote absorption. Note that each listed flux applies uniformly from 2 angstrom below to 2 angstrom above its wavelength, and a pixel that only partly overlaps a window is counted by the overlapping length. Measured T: 3.8 angstrom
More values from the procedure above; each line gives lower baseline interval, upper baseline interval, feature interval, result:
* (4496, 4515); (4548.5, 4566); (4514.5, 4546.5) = 0.8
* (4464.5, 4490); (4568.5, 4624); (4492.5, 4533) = 3.4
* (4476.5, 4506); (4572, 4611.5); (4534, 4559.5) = 3.9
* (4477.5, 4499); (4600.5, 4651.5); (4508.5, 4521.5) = 1.3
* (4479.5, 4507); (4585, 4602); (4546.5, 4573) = 4.4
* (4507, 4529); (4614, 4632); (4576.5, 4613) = 0.6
